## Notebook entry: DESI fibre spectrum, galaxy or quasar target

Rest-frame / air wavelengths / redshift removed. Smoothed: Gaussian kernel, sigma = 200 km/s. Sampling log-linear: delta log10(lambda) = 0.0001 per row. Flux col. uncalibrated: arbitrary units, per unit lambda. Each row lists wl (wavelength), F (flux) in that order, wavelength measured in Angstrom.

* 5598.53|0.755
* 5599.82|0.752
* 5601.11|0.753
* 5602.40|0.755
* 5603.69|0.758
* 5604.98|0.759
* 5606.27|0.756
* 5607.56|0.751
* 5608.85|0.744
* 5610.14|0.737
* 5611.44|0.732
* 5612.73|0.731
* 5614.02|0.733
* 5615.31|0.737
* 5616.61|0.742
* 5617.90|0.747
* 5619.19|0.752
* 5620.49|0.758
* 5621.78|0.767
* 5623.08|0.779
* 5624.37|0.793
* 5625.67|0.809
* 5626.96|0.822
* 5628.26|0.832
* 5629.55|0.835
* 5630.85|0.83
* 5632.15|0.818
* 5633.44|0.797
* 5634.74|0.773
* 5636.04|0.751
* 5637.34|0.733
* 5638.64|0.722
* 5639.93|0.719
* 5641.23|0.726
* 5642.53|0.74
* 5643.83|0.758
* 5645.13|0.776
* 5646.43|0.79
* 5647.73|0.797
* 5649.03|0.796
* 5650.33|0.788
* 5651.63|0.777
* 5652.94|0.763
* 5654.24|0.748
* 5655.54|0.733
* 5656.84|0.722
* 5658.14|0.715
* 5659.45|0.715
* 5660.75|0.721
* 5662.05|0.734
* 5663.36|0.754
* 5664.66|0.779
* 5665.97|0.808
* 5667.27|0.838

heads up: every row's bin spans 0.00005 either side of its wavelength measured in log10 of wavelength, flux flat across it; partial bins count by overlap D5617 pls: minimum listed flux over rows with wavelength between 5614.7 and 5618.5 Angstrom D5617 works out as 0.737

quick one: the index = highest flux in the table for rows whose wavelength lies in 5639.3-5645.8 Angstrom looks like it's 0.776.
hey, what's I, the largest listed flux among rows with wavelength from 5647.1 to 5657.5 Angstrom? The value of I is 0.797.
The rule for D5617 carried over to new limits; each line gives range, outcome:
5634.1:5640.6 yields 0.719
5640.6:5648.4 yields 0.726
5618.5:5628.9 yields 0.752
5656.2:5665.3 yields 0.715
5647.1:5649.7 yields 0.796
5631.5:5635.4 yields 0.773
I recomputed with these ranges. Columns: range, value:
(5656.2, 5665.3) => 0.779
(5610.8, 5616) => 0.737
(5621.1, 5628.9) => 0.832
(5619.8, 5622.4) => 0.767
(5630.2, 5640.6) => 0.83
